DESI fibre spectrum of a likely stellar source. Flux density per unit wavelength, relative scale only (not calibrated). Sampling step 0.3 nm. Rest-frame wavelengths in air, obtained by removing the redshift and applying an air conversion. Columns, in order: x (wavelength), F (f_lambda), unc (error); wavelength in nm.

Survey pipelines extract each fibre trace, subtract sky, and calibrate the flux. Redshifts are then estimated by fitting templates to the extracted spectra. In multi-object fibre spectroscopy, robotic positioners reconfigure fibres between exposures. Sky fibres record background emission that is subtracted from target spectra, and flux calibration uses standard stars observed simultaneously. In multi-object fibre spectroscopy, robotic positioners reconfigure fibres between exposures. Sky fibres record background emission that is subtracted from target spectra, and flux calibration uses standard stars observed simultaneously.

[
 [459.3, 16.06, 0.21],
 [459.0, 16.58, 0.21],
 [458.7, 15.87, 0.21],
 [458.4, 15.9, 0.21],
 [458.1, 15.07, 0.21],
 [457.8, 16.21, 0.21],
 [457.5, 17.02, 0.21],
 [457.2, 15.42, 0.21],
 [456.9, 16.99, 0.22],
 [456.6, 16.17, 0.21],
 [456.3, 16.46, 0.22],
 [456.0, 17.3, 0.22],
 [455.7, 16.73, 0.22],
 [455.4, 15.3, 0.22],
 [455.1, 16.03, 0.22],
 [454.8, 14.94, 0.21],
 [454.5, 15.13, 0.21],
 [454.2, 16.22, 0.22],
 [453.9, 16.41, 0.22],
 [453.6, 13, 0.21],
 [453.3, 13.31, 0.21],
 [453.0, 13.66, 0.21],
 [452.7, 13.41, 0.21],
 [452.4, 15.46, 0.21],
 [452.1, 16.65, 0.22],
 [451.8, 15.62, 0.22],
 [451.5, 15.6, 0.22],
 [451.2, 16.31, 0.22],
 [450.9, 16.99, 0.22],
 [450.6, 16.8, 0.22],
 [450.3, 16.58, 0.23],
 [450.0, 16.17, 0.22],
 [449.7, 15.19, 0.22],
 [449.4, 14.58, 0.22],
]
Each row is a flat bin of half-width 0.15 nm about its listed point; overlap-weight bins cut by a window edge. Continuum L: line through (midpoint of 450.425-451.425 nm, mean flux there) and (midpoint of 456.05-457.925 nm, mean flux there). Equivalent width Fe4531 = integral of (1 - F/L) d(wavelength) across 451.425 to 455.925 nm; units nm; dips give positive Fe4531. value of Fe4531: 0.364 nm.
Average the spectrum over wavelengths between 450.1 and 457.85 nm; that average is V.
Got 15.8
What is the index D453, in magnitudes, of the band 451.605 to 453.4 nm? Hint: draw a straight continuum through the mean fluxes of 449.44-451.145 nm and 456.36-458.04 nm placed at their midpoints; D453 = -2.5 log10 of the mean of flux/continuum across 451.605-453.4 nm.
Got 0.11 mag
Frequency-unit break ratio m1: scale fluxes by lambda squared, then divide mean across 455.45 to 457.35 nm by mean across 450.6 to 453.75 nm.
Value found 1.1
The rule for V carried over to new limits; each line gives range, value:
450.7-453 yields 15.6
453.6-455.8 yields 15.6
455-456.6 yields 16.4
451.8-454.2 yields 14.7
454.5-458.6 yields 16.1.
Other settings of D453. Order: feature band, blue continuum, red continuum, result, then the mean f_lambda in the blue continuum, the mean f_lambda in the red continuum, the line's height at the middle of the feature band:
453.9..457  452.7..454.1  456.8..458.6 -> -0.08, 14.1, 16.1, 15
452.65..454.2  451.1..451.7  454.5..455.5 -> 0.10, 15.9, 15.4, 15.6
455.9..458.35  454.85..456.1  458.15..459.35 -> -0.01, 16.2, 16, 16.1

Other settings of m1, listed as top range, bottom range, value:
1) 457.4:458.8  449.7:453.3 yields 1.05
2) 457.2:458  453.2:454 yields 1.17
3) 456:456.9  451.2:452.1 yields 1.07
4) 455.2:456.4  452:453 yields 1.12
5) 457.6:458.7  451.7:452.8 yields 1.06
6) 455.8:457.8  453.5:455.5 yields 1.09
